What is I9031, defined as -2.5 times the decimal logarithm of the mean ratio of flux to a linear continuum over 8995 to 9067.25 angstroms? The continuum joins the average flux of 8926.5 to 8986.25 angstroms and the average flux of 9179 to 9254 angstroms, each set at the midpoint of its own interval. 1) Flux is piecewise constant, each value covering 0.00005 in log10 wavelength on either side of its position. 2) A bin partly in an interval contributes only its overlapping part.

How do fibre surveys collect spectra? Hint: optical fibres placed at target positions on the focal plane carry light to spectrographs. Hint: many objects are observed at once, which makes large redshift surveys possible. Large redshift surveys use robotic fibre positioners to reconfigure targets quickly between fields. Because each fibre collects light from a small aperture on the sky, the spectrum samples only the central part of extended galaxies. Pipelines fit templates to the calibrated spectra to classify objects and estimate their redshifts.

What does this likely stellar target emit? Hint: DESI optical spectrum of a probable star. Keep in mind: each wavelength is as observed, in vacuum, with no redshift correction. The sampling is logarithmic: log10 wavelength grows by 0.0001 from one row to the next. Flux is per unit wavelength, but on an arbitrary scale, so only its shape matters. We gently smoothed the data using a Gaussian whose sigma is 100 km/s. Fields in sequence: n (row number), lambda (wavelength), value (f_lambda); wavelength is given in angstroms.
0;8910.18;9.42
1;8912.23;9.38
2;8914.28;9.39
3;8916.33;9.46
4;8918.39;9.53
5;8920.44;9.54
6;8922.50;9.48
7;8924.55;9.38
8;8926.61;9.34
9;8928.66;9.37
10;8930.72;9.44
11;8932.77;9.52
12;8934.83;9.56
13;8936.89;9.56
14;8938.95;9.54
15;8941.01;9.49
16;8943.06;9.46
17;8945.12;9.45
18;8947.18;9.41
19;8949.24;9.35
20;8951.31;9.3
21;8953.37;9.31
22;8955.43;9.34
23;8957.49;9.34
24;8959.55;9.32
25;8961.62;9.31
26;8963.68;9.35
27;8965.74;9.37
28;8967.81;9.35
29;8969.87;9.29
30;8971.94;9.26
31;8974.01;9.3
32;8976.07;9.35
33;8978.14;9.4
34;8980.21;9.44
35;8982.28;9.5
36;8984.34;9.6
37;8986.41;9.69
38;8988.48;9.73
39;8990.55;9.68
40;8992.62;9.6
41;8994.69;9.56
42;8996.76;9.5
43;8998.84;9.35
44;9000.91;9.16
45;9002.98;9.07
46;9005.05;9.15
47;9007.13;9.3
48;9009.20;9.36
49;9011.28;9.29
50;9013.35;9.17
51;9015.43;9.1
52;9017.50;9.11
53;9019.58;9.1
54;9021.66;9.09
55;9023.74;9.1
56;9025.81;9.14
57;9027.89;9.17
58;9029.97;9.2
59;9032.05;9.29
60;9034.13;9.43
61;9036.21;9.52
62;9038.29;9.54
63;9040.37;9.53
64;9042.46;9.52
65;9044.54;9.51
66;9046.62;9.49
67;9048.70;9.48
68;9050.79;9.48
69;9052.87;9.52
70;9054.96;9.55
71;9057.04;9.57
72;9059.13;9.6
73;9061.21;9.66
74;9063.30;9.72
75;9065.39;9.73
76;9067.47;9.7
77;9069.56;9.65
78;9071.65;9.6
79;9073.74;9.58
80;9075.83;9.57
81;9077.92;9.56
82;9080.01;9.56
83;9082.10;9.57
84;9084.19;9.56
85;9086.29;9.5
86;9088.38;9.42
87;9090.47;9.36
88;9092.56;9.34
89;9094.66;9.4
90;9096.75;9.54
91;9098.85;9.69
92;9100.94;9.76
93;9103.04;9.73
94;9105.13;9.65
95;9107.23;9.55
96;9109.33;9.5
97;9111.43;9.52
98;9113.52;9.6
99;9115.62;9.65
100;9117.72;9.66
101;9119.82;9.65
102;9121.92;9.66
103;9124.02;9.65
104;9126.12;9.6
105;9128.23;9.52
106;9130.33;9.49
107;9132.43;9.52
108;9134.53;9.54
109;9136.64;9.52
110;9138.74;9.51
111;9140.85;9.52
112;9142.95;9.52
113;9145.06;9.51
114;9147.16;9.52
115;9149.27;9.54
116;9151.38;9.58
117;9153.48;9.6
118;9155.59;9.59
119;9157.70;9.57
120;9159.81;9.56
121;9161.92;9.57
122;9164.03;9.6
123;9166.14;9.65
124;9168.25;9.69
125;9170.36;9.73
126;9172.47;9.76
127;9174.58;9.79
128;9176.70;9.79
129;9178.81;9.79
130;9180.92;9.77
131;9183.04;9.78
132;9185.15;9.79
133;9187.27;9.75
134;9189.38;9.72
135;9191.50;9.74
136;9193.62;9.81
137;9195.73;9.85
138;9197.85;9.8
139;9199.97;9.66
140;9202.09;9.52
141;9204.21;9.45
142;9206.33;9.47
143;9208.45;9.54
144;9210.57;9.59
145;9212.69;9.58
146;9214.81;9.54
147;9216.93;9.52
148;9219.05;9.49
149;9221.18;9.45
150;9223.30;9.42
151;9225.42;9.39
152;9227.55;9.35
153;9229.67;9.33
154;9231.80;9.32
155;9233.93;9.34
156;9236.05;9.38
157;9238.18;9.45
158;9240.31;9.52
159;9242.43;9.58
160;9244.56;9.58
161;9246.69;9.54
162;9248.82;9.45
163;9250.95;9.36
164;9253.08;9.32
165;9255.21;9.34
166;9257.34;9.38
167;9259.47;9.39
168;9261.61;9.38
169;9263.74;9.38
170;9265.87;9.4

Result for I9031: 0.009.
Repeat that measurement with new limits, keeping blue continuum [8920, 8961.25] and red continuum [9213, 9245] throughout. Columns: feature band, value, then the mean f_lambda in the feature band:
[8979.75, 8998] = -0.02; 9.59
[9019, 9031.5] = 0.03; 9.14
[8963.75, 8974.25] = 0.01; 9.31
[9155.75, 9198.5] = -0.03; 9.72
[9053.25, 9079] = -0.02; 9.62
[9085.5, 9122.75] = -0.02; 9.57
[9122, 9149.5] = -0.01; 9.54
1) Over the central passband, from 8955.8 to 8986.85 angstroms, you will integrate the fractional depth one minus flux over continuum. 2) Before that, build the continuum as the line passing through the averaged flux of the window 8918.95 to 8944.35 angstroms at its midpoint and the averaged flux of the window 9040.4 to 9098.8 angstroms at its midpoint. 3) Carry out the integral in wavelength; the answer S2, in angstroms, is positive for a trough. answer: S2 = 0.4 angstroms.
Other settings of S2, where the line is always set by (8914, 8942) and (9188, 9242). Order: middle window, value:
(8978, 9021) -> 0.5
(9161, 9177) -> -0.3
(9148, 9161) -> -0.1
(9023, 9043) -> 0.3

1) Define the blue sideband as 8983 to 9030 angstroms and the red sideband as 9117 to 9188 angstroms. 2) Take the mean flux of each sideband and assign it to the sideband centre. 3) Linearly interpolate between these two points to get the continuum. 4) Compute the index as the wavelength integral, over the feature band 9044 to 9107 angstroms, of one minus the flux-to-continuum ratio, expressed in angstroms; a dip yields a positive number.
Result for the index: -0.7 angstroms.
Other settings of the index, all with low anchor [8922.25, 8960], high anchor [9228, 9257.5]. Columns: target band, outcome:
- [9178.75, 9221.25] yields -1.0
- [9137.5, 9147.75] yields -0.1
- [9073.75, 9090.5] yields -0.2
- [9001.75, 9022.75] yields 0.6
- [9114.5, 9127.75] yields -0.3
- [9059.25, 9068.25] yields -0.3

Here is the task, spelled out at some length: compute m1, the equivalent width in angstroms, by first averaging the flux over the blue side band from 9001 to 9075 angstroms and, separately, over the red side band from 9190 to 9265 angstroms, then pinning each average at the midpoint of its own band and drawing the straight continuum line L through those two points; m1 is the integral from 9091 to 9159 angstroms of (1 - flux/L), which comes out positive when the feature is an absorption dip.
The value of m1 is -0.9 angstroms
